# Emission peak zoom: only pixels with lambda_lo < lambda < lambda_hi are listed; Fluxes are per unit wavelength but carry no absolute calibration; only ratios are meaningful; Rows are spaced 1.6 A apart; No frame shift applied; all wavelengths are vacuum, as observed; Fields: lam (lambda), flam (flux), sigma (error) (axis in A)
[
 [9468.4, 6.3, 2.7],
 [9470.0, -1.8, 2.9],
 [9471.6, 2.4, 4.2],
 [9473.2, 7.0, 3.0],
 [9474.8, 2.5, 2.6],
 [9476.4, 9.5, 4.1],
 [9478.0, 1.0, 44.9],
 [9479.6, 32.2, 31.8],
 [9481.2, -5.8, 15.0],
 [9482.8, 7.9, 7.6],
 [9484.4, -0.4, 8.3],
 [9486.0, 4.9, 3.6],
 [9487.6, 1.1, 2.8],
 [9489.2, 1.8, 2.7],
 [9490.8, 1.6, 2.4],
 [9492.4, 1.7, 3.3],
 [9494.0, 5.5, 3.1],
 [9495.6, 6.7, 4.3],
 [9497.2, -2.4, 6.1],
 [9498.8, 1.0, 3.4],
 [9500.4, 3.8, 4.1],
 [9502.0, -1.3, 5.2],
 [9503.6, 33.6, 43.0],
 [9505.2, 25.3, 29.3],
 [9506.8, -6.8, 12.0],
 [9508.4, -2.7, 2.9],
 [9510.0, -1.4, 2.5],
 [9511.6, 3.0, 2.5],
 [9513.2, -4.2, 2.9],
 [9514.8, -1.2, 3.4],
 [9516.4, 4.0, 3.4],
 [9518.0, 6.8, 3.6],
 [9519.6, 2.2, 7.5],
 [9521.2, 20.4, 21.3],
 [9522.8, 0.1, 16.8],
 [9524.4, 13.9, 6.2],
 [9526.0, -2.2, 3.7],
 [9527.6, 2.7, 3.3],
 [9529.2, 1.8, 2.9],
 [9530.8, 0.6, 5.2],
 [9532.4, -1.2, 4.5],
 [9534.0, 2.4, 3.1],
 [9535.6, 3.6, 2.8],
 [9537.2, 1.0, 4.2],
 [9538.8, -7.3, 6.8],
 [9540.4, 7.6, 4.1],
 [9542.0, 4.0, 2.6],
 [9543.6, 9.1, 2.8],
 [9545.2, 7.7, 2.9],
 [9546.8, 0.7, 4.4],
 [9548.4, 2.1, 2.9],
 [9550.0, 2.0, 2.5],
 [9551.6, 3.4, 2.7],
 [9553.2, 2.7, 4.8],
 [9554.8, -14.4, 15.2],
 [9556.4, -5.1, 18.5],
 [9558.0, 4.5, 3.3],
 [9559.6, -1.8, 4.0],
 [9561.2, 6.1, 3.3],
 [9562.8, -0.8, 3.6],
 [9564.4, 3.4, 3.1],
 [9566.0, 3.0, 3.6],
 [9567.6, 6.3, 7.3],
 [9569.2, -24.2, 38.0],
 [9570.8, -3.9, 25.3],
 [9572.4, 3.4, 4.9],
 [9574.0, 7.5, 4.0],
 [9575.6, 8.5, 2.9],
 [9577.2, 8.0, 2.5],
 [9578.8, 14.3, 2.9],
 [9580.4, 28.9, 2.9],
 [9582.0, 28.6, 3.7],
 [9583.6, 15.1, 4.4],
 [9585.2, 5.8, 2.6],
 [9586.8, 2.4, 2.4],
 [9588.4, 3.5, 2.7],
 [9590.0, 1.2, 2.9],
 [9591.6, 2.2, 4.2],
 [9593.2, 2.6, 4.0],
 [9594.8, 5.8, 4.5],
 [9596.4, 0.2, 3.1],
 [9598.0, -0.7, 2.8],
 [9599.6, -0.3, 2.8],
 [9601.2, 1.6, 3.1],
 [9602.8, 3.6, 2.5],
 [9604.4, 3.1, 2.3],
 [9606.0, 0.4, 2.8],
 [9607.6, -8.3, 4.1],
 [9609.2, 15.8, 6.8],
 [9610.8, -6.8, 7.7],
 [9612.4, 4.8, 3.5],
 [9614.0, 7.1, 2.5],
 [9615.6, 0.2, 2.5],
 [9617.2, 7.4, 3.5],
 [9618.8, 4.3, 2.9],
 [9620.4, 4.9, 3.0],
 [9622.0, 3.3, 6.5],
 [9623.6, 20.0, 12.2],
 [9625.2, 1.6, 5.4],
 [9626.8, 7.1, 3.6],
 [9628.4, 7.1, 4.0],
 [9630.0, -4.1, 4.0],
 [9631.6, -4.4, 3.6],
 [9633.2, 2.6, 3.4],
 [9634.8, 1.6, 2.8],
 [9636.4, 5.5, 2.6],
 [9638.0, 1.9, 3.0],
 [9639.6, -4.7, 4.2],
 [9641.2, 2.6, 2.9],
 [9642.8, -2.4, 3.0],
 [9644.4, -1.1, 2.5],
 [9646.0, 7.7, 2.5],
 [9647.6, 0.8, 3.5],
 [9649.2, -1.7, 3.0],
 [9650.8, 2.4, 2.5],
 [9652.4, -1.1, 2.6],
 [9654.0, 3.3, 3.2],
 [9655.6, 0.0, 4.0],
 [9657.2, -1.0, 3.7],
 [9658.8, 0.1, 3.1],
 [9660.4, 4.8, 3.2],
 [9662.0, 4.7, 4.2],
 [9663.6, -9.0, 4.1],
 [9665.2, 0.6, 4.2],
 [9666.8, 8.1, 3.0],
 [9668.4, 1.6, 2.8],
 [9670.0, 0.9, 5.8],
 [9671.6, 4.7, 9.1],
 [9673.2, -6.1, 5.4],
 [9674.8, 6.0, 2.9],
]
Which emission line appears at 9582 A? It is H-beta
